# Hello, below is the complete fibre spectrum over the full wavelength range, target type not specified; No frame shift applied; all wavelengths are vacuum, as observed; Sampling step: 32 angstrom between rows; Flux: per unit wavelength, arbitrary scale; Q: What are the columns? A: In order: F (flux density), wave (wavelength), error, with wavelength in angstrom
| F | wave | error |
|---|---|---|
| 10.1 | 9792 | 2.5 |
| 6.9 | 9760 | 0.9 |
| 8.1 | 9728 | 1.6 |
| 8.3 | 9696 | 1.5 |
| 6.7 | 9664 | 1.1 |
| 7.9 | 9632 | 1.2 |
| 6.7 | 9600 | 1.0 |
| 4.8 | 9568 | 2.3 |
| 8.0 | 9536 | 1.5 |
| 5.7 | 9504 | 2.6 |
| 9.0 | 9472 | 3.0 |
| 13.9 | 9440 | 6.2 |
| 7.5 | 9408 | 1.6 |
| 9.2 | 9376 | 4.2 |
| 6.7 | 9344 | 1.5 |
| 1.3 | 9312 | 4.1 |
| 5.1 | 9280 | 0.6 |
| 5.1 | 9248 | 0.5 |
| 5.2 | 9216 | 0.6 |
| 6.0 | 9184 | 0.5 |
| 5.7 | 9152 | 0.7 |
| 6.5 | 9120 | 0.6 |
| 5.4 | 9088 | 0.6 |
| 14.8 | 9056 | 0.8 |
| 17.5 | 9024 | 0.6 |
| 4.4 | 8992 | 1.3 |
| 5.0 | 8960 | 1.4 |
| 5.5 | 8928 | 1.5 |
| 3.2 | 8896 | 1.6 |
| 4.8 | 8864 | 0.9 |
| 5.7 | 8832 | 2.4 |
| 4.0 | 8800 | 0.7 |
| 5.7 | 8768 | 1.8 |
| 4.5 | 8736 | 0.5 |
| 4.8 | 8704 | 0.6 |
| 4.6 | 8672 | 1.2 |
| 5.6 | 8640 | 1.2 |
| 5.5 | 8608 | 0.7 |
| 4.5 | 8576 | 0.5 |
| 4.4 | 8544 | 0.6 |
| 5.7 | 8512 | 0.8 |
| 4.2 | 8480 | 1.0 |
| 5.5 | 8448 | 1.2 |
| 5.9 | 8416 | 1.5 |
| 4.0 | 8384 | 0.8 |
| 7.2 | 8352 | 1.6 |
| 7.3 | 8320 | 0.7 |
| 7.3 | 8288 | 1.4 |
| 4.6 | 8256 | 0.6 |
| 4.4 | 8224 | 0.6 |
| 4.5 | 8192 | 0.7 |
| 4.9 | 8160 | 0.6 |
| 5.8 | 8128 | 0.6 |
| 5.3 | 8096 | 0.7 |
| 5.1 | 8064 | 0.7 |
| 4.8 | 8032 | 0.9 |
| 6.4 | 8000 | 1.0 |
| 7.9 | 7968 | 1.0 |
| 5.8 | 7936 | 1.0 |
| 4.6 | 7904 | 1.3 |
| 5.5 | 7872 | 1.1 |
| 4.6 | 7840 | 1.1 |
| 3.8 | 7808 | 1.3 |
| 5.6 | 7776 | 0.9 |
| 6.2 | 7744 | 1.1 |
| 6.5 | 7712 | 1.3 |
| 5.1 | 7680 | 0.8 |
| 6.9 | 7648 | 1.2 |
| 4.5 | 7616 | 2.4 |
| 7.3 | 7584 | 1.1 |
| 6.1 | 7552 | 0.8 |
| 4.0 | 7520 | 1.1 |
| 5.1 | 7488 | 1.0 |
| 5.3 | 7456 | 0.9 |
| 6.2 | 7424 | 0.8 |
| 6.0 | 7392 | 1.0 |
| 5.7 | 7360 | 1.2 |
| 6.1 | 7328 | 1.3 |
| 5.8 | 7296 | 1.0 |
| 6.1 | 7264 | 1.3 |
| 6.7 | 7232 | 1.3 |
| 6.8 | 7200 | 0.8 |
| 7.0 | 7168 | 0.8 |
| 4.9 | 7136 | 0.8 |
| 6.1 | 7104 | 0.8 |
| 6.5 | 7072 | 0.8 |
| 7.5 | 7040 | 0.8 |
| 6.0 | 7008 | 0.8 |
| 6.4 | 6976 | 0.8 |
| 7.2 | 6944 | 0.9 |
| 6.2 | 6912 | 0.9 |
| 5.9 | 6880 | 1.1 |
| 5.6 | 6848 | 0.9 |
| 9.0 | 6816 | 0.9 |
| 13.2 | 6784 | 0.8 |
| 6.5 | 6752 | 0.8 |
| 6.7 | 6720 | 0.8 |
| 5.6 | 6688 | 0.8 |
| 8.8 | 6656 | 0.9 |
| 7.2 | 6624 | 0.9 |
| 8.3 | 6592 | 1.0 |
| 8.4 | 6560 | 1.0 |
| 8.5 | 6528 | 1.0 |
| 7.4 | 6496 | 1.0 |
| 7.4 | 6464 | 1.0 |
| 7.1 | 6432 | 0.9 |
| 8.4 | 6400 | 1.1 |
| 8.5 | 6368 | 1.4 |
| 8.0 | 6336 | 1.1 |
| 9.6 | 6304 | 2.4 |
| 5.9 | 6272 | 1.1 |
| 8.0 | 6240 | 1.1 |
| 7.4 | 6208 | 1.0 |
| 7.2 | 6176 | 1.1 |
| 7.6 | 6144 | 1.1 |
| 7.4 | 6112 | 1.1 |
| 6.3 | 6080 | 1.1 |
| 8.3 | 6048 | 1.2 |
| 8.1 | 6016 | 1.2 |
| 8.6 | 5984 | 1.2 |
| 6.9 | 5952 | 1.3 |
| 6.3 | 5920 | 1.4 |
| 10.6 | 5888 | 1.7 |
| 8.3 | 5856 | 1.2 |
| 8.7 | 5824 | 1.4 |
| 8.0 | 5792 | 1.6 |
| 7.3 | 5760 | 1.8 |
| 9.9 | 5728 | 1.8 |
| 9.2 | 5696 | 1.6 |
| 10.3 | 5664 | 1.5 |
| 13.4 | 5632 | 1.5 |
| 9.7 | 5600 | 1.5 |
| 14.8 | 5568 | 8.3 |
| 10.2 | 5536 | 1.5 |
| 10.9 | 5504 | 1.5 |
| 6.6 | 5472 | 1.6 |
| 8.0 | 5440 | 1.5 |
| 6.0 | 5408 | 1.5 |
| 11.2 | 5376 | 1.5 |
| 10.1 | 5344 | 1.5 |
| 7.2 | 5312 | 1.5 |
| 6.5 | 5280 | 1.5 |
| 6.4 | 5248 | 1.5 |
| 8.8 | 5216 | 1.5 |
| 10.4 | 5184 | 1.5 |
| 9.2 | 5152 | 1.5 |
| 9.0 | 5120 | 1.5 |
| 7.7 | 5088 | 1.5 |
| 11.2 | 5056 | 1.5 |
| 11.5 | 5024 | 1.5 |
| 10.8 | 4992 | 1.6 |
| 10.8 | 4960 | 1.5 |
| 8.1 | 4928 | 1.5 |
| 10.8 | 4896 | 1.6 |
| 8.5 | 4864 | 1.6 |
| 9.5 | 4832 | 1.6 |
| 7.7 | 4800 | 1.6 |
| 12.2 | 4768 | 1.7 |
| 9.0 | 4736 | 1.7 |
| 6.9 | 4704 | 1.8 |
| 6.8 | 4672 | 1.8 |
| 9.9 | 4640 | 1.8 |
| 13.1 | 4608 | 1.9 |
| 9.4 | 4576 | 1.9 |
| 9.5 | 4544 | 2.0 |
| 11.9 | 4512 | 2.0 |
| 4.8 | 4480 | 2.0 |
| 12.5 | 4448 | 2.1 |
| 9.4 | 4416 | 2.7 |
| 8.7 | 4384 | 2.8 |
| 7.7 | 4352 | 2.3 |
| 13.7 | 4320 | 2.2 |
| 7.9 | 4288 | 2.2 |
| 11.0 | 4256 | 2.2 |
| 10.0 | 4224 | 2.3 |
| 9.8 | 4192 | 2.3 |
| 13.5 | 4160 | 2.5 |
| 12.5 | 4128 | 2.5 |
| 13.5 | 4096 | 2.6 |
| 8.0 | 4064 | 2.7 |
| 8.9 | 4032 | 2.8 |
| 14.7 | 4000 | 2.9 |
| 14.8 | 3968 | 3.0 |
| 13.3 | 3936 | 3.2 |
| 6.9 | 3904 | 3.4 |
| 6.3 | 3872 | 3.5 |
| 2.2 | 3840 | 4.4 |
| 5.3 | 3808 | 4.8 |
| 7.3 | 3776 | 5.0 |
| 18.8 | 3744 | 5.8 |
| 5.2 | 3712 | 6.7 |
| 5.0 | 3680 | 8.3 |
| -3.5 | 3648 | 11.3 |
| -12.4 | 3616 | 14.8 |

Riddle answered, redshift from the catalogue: 1.42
